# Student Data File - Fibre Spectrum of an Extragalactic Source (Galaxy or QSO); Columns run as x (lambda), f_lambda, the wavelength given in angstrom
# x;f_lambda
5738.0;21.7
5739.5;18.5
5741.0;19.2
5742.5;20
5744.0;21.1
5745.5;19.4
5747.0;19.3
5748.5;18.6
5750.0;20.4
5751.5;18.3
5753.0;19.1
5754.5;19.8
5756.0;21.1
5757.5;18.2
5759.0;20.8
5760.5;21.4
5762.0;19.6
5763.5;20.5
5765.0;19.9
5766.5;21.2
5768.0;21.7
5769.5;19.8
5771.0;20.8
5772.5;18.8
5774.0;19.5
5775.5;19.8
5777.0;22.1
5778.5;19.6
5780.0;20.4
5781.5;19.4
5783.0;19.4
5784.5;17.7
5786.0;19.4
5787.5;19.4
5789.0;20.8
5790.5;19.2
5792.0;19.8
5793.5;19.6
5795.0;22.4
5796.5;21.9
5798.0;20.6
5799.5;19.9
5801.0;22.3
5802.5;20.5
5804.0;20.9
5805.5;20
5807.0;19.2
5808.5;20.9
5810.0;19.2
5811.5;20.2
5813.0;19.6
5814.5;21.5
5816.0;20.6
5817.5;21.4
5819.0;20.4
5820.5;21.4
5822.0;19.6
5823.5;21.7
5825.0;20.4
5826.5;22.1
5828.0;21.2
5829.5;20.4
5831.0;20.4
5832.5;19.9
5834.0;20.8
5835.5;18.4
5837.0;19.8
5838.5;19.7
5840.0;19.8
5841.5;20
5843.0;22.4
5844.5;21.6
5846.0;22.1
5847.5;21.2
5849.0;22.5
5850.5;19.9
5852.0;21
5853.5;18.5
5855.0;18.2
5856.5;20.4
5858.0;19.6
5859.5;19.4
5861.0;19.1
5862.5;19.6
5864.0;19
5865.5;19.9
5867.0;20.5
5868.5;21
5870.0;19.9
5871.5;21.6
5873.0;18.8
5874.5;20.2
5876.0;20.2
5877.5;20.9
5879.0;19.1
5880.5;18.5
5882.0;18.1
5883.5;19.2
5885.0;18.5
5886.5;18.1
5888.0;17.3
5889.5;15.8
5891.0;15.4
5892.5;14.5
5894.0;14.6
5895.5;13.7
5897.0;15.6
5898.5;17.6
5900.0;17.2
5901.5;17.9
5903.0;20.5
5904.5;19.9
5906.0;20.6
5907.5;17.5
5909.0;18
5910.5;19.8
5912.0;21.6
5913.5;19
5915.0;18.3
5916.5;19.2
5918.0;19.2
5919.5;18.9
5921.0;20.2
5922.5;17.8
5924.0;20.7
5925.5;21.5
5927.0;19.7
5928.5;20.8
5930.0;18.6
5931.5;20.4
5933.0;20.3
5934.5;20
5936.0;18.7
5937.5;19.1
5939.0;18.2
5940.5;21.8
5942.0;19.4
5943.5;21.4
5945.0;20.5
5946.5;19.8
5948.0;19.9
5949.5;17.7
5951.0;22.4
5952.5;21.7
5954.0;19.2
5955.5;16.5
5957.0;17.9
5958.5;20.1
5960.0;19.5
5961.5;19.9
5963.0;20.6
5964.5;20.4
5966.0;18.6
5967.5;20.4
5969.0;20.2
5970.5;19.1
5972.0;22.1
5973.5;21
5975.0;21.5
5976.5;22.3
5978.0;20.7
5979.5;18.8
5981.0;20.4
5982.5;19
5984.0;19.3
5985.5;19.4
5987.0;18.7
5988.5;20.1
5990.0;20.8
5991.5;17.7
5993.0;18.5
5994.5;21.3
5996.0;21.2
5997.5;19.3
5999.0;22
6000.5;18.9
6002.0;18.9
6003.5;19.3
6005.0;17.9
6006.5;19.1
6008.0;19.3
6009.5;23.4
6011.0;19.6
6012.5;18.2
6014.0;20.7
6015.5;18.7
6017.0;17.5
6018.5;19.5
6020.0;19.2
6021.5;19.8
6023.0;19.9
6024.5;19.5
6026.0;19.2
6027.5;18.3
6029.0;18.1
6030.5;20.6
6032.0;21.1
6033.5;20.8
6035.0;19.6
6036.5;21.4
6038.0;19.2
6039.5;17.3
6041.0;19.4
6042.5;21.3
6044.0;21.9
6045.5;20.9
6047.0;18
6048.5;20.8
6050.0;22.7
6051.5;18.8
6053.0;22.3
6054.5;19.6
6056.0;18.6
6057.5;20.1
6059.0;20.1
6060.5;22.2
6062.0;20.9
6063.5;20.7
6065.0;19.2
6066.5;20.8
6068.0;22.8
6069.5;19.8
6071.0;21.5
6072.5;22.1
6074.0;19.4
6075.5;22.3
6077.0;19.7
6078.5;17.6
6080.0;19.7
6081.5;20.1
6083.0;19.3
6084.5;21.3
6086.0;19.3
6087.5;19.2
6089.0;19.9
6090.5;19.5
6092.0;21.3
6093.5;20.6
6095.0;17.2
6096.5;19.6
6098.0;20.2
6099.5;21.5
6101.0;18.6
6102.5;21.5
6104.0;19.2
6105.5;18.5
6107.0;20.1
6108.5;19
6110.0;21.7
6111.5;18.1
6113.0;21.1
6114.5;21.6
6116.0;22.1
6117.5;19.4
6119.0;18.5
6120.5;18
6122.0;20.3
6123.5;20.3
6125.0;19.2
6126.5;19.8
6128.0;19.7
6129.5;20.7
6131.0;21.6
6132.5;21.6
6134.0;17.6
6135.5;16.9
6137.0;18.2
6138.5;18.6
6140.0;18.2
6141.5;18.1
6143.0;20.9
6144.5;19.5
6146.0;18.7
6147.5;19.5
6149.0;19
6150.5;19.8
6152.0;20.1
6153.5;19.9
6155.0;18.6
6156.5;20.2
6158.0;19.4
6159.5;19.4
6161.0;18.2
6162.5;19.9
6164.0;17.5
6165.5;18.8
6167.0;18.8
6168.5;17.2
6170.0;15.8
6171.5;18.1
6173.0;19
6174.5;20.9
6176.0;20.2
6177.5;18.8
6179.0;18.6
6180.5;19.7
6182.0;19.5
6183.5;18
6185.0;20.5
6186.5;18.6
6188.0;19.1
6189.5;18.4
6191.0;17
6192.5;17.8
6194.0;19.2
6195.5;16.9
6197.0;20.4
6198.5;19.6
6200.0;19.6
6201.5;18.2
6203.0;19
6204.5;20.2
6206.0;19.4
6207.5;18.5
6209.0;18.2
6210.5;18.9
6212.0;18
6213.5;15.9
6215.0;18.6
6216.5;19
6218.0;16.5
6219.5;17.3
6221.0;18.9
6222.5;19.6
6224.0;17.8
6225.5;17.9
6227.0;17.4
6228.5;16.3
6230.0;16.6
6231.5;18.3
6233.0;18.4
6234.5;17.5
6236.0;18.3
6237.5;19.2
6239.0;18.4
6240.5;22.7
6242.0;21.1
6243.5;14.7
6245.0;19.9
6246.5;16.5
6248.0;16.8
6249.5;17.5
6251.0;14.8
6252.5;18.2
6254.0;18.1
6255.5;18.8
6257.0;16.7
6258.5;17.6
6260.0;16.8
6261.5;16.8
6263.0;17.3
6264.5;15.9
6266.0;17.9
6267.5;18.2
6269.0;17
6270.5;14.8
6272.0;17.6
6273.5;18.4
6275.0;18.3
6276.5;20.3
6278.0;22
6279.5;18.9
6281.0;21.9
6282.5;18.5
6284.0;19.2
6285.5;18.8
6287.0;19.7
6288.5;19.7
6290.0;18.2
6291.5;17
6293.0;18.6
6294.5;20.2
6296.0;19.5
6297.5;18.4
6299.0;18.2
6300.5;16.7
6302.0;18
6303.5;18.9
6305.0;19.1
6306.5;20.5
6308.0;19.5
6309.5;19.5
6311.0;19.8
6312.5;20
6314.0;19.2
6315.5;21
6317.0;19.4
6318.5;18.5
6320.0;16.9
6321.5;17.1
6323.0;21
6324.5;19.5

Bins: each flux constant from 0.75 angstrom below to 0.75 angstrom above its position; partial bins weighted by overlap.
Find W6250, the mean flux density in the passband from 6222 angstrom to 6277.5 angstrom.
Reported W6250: 17.8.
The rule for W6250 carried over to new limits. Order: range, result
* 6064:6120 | 20.1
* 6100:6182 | 19.4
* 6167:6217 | 18.7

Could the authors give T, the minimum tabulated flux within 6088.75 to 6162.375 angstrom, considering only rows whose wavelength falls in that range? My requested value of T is 16.9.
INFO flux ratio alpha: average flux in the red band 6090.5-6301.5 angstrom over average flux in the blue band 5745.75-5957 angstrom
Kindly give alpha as 1.0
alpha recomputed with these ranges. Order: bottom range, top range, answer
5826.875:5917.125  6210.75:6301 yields 0.94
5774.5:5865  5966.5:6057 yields 0.98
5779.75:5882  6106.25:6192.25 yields 0.95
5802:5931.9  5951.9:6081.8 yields 1.02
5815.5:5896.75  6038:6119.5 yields 1.03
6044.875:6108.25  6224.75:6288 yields 0.90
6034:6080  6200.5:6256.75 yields 0.89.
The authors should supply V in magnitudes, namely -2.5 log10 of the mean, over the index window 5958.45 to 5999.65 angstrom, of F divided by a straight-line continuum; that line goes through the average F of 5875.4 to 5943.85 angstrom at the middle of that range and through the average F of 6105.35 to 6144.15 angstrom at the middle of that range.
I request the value -0.06 mag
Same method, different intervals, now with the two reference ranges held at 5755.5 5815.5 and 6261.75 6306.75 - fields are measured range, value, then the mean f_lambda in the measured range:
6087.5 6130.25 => -0.04 mag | 19.9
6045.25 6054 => -0.07 mag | 20.5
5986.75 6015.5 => -0.01 mag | 19.7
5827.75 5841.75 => 0.00 mag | 20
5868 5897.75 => 0.11 mag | 18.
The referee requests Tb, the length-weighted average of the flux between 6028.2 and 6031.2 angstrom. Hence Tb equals 19.3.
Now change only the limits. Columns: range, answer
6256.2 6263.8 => 17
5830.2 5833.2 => 20.2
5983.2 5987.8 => 19.1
